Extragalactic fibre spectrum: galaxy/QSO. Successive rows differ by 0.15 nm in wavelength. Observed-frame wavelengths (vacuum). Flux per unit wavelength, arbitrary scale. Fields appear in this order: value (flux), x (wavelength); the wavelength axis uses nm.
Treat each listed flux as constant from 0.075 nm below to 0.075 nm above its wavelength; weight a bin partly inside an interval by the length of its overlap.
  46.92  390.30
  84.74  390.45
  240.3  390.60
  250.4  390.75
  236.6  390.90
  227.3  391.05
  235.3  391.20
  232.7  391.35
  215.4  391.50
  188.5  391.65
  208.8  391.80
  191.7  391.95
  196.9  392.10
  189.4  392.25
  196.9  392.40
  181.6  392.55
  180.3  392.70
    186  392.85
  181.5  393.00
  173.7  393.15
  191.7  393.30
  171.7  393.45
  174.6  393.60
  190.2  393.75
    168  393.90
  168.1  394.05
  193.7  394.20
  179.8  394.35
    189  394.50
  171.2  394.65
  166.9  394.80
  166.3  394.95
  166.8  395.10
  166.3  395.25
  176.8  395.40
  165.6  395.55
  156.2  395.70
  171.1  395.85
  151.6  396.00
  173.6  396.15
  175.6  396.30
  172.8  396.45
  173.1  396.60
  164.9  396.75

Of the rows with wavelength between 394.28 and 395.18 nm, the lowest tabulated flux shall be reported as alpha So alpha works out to 166.3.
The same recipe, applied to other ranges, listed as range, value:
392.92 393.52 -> 171.7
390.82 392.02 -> 188.5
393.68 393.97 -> 168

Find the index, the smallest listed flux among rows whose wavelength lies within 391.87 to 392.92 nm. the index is 180.3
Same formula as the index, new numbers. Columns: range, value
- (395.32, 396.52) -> 151.6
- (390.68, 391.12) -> 227.3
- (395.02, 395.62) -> 165.6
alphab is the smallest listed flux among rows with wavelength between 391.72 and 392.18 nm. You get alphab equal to 191.7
